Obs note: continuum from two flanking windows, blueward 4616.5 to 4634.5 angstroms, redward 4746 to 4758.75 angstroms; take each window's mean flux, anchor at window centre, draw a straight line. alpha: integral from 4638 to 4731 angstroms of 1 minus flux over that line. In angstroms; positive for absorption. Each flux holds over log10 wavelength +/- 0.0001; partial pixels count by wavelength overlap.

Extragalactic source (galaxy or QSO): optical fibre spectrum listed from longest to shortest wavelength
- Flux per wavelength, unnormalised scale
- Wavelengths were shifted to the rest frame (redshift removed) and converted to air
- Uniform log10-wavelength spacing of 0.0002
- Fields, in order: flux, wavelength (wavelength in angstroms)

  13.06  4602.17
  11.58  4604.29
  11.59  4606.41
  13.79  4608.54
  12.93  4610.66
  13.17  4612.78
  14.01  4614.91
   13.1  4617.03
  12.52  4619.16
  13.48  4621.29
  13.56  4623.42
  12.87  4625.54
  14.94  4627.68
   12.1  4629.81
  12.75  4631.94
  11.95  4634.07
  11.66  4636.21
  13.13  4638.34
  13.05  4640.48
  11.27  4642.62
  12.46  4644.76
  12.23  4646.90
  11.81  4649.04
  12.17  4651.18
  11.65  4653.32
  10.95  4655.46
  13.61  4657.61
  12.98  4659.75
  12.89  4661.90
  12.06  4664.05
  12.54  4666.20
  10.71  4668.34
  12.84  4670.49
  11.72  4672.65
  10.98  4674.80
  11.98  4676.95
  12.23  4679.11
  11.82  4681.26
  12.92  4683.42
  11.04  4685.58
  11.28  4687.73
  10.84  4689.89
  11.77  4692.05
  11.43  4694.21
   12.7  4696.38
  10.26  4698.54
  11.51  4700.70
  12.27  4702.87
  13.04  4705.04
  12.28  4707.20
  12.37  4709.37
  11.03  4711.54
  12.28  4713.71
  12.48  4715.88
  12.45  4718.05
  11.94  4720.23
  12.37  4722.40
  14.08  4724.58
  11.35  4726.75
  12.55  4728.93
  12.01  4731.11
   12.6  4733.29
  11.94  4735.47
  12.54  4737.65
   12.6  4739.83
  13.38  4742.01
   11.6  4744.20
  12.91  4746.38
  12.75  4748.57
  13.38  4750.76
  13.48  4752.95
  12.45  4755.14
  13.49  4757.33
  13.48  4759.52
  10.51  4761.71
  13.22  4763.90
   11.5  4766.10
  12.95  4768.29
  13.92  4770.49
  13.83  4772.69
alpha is 7.2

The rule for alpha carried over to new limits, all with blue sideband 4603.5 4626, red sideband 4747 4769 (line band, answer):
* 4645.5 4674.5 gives 1.7 angstroms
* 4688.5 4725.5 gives 2.2 angstroms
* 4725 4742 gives 0.5 angstroms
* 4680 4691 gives 1.1 angstroms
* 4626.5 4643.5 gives 0.4 angstroms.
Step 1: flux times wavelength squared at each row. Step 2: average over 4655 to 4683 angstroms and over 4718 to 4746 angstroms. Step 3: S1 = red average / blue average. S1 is 1.1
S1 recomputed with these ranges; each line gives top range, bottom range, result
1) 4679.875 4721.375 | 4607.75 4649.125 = 0.95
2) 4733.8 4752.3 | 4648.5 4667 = 1.07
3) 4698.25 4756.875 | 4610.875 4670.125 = 1.02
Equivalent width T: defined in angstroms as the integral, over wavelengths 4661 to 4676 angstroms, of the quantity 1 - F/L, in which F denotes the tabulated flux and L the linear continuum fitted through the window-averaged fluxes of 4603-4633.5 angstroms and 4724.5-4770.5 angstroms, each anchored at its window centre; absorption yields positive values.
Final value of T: 1.1 angstroms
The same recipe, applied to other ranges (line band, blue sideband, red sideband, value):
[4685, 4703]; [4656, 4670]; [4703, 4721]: 1.3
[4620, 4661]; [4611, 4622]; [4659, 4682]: 0.5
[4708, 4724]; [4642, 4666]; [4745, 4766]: 0.5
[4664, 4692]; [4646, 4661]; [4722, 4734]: 1.2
